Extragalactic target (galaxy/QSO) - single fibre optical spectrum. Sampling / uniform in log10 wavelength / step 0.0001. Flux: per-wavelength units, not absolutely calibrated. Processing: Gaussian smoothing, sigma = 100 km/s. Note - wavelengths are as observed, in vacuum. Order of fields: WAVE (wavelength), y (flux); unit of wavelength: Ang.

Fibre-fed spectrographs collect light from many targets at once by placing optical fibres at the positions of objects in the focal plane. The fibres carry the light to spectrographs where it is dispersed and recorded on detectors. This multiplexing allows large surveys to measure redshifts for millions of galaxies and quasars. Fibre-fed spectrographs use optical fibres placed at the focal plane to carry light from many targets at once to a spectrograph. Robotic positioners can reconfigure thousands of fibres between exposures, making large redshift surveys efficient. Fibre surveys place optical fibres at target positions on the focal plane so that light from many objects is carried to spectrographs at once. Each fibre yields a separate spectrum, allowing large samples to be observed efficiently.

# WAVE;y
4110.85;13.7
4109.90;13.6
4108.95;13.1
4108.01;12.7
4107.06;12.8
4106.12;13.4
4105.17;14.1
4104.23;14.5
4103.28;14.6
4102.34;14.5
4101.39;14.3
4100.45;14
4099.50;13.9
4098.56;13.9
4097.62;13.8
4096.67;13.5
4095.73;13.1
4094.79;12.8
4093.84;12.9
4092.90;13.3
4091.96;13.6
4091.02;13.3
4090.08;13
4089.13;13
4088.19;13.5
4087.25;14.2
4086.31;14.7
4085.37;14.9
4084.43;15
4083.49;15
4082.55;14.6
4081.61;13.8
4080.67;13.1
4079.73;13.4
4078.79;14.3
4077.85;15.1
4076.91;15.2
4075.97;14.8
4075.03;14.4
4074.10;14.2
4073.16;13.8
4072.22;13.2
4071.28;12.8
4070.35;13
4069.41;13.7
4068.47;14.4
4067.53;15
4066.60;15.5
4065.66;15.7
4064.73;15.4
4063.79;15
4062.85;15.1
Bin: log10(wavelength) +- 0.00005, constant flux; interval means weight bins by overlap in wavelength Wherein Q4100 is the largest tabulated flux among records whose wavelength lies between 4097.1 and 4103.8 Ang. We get 14.6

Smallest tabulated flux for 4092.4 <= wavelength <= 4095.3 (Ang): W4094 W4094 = 12.8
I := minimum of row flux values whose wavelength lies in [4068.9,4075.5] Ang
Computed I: 12.8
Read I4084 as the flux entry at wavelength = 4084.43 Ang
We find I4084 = 15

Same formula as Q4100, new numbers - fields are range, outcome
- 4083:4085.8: 15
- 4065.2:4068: 15.7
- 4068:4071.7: 14.4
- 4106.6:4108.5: 12.8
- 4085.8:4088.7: 14.7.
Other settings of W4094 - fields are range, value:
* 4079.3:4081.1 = 13.1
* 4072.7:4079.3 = 13.8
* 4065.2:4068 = 15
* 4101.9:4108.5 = 12.7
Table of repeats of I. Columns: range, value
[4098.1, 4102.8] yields 13.9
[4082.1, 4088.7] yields 13.5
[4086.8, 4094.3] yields 12.9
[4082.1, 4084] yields 14.6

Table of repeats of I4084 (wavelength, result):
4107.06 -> 12.8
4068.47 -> 14.4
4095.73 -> 13.1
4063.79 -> 15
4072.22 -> 13.2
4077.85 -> 15.1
